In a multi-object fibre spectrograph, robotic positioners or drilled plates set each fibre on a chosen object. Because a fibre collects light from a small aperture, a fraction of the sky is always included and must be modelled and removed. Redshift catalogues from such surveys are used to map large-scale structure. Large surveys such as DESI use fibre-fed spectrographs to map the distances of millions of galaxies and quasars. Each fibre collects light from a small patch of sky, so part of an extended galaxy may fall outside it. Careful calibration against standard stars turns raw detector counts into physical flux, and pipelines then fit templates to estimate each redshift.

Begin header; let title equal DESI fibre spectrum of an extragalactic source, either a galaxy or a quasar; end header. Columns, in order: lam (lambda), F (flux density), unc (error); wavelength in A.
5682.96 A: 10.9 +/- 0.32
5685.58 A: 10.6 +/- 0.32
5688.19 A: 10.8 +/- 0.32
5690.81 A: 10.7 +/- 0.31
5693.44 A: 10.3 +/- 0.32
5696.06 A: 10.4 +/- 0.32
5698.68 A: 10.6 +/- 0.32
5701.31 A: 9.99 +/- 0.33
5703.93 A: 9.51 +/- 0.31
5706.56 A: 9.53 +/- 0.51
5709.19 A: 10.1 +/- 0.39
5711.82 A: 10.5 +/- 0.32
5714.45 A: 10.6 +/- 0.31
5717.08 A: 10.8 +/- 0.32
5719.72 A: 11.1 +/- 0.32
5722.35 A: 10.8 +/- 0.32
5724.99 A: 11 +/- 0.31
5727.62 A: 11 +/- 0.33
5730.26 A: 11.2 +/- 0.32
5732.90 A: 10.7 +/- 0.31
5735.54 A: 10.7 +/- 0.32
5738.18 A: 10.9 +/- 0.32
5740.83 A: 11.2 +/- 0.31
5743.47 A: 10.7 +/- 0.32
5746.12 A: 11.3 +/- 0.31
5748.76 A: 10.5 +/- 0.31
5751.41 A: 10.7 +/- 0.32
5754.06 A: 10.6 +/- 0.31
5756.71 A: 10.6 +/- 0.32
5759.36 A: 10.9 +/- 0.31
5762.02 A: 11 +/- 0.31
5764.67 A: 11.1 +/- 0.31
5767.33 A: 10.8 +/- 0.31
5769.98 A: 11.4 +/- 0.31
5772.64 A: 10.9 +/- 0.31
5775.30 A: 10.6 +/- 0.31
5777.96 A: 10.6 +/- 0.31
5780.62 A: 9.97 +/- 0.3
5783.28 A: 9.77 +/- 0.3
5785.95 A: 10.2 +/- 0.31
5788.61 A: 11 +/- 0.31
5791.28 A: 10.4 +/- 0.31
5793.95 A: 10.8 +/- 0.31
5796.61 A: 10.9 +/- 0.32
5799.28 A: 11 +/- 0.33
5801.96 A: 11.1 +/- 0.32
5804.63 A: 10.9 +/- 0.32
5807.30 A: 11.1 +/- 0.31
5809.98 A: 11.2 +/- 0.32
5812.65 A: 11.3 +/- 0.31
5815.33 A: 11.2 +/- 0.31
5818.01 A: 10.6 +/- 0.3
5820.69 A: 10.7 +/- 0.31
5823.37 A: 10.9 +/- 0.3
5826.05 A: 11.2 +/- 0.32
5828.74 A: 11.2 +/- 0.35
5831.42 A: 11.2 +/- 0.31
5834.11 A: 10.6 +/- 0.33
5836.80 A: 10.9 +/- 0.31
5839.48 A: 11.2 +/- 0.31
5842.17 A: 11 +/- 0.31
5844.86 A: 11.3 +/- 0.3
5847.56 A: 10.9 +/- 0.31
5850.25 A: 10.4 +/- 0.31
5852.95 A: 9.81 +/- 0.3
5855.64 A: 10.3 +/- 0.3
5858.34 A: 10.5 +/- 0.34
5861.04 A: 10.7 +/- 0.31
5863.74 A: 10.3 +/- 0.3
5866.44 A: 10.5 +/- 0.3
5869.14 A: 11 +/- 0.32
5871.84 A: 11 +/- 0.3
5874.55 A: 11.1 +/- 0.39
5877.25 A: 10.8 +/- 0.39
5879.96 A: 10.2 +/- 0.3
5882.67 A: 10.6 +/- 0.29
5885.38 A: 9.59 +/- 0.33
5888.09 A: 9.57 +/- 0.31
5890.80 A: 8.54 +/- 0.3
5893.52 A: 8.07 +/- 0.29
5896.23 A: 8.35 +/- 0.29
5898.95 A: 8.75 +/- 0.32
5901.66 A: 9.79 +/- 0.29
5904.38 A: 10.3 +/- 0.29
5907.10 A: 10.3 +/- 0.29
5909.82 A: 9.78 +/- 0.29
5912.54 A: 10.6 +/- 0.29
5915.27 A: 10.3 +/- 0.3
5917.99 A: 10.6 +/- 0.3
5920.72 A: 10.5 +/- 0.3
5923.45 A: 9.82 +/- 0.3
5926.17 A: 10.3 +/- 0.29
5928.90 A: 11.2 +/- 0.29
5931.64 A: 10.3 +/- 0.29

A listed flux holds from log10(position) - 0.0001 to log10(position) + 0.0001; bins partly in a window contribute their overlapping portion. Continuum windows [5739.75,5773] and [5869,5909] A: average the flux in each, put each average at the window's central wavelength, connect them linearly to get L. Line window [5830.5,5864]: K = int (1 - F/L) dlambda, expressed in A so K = -1.78 A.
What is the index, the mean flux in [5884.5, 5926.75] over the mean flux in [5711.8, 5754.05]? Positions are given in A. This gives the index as 0.89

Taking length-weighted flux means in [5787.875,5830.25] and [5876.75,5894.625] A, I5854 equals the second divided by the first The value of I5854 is 0.87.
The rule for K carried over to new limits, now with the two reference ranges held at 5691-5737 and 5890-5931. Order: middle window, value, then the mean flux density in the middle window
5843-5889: -2.4 A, 10.5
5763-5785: -0.7 A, 10.6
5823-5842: -1.7 A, 11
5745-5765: -0.8 A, 10.8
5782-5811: -1.5 A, 10.8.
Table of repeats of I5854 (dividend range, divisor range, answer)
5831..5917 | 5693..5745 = 0.97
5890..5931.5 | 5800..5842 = 0.89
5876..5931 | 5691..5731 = 0.94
